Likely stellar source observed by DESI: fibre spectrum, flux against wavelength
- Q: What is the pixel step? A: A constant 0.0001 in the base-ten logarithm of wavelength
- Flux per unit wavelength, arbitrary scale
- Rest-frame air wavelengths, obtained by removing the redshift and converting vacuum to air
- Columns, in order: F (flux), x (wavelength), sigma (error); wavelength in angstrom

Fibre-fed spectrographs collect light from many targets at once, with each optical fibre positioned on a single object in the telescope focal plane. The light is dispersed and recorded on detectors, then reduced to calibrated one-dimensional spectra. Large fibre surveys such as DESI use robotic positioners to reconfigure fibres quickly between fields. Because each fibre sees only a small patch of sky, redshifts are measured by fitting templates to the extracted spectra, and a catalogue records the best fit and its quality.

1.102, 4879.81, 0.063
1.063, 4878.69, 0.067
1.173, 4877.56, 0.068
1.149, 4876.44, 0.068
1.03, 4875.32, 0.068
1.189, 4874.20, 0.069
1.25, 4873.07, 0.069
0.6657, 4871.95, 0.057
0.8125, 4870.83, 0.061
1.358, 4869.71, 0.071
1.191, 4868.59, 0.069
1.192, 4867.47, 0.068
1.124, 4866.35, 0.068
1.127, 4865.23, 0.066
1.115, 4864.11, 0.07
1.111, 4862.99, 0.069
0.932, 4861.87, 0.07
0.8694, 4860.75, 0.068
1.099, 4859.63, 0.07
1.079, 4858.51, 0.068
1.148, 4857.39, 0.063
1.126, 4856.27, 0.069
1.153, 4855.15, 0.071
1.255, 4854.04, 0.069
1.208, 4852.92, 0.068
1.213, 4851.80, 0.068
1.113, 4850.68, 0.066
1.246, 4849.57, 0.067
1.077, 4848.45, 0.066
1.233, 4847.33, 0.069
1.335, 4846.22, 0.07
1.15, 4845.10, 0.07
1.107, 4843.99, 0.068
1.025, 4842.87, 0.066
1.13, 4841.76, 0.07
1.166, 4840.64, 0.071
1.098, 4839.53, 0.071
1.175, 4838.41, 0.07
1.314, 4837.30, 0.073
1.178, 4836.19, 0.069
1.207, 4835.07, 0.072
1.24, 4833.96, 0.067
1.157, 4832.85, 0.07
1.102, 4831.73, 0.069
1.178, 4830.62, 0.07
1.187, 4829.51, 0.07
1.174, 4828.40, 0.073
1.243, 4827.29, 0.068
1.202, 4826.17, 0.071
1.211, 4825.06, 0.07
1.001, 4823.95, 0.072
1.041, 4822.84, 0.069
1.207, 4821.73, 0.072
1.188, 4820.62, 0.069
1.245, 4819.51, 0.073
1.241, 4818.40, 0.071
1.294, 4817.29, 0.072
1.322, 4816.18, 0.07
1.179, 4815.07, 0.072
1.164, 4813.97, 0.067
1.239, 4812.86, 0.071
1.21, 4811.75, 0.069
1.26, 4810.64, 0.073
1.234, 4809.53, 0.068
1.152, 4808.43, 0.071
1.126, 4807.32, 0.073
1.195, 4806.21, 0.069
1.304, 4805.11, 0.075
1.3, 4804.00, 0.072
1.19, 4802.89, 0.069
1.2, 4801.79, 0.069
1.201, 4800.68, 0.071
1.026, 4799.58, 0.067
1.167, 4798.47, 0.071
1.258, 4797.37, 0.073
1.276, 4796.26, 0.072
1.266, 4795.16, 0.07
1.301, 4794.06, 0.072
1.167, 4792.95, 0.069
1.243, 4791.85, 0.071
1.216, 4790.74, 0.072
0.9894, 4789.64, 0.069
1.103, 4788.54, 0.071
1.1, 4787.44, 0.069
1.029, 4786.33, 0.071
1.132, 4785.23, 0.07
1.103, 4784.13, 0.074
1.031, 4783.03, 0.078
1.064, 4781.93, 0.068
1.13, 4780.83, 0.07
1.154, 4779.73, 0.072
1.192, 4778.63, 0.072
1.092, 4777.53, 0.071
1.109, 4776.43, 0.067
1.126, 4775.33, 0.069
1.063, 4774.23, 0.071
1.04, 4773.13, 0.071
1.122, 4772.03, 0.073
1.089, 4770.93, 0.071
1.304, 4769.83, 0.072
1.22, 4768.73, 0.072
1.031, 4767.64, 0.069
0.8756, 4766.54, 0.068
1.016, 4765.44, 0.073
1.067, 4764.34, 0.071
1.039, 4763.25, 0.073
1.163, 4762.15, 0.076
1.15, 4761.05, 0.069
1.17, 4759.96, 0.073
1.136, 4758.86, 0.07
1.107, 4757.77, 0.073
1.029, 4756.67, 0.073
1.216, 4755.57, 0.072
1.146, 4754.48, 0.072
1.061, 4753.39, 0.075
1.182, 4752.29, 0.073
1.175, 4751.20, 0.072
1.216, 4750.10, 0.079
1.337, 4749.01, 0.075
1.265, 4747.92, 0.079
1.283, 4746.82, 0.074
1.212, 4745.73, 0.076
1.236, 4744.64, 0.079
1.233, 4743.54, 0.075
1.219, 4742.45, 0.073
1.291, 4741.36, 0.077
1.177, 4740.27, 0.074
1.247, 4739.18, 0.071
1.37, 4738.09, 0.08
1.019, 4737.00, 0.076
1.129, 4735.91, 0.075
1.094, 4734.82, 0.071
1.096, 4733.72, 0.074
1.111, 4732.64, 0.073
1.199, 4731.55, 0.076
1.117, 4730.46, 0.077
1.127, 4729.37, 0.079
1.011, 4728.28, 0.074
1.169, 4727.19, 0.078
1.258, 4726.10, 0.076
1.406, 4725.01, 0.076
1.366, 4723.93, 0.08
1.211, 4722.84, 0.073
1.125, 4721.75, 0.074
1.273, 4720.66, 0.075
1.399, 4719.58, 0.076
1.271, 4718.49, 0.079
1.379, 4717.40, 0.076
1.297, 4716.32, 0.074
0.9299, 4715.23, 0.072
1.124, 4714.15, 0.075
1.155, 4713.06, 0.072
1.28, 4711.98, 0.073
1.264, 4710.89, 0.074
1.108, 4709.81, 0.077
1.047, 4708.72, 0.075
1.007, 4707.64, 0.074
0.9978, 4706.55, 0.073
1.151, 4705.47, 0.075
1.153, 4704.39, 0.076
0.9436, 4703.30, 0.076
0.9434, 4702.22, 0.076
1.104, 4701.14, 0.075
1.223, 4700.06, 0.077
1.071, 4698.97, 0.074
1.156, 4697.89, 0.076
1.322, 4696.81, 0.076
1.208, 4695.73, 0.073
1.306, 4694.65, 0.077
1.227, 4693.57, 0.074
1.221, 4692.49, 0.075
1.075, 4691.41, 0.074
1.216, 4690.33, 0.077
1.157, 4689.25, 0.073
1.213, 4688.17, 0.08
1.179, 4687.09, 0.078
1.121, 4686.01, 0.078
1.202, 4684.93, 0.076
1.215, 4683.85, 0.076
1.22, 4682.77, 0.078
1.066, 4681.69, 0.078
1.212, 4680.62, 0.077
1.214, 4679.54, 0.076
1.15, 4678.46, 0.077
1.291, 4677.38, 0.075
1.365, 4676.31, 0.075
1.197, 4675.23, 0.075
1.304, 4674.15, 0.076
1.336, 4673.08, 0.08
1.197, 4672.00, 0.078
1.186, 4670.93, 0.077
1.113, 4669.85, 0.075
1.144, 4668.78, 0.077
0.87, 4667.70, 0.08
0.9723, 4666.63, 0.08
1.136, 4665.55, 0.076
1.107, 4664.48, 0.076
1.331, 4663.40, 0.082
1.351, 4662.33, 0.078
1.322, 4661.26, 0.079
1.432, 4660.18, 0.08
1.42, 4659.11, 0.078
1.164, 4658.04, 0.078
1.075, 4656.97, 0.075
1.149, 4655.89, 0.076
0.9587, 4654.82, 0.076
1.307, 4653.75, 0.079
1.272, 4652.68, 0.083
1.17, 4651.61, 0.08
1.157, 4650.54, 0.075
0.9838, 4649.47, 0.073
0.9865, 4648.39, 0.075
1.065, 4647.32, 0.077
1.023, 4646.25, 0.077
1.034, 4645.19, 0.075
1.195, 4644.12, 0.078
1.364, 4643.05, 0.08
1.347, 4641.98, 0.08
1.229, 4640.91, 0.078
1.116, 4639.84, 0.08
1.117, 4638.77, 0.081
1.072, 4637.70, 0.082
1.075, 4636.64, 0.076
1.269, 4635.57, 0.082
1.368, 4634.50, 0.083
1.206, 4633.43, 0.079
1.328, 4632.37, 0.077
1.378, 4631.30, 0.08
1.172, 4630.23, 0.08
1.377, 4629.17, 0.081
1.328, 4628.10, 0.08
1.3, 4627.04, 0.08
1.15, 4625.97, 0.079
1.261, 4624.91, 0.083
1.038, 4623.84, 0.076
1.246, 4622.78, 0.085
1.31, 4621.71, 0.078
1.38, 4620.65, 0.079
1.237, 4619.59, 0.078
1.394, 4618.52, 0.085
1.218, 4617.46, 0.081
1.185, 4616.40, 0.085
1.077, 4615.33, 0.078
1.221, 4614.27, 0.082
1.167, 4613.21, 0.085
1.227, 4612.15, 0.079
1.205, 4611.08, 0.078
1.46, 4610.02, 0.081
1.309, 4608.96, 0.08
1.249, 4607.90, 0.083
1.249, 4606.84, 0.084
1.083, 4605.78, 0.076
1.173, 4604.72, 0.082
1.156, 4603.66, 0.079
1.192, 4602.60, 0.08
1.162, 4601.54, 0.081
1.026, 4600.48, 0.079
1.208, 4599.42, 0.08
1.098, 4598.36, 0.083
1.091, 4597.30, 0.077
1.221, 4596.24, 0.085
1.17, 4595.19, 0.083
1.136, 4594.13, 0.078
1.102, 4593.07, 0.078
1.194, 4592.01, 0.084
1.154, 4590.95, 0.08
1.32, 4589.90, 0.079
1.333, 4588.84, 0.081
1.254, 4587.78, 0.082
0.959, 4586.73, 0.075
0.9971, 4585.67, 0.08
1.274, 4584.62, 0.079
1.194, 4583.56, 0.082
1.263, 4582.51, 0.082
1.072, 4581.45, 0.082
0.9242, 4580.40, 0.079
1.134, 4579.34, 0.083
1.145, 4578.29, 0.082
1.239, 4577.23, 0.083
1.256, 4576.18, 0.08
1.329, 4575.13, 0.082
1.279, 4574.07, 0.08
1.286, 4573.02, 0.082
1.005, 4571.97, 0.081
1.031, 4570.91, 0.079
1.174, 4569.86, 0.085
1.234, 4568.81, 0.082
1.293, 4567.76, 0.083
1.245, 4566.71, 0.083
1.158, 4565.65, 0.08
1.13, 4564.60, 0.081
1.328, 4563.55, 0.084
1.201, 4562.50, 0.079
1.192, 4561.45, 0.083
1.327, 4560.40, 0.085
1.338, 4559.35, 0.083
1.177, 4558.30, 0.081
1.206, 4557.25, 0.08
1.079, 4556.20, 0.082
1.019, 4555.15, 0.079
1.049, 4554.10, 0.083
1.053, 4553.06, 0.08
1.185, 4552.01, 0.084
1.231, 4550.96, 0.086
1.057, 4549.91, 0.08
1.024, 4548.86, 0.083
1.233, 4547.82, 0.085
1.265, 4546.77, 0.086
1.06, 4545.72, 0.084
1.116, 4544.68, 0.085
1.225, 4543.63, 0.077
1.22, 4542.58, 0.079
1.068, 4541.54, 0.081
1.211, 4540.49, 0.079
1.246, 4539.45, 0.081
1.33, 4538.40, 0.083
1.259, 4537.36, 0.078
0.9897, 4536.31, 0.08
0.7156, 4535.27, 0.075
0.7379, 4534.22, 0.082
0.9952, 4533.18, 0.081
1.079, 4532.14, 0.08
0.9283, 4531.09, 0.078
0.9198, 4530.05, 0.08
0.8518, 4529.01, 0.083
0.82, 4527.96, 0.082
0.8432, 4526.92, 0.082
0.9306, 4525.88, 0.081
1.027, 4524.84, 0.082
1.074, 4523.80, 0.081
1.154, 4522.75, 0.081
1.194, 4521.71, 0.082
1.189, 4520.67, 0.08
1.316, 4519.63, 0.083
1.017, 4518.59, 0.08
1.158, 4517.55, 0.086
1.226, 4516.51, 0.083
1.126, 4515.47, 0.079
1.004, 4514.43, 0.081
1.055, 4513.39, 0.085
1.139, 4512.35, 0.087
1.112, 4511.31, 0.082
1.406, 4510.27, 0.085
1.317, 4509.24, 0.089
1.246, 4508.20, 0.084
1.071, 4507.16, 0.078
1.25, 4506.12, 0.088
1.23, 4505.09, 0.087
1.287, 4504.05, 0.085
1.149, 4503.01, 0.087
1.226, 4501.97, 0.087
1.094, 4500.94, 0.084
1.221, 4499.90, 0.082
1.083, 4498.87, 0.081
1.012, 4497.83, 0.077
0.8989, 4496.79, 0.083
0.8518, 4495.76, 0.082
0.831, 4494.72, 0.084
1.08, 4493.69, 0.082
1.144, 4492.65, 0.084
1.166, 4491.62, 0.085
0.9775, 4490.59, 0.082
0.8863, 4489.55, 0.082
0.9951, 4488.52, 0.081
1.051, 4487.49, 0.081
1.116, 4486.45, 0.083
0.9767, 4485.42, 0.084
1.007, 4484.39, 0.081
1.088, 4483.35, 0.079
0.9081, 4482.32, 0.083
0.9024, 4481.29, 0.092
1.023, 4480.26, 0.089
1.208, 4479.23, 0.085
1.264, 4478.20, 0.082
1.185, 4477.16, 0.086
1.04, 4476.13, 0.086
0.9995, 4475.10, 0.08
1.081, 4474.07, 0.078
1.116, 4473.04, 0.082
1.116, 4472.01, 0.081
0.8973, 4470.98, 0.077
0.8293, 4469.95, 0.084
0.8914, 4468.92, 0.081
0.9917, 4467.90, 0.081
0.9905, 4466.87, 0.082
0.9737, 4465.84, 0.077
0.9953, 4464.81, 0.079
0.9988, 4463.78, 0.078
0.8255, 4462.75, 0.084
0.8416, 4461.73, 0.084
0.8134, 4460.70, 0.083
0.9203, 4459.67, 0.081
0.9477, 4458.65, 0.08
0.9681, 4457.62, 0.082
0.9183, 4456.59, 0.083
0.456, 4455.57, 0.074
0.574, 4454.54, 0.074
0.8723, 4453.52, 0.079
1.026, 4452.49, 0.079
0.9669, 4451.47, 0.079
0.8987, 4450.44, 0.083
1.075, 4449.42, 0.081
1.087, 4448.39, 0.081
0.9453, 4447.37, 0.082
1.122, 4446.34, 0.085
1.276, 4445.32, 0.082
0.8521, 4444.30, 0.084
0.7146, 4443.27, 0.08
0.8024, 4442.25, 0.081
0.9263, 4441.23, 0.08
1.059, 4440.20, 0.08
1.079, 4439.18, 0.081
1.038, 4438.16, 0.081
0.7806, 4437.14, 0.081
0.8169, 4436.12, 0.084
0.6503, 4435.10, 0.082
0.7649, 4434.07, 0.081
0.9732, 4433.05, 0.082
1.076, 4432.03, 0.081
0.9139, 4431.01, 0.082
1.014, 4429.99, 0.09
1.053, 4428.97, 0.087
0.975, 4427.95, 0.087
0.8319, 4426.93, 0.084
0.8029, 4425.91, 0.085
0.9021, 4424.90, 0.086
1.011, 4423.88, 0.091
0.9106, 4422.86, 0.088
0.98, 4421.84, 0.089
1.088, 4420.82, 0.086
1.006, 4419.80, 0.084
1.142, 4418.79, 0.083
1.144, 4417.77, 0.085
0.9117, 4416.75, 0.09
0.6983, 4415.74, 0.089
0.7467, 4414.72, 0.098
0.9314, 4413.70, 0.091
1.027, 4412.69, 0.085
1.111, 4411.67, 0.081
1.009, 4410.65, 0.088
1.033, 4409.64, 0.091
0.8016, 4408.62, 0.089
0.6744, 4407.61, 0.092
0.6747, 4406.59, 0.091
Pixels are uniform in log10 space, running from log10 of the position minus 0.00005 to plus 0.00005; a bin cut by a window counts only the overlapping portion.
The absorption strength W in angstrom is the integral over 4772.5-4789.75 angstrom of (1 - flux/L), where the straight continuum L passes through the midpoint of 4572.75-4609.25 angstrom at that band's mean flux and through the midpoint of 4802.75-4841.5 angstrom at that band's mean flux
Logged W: 1.4 angstrom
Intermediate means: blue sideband 1.18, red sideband 1.2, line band 1.09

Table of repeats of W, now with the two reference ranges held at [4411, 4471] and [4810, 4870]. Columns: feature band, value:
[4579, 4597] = -2.49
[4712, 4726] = -1.92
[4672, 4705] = -3.36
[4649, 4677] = -3.47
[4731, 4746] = -1.08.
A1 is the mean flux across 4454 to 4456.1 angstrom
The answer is 0.527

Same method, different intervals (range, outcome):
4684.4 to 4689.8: 1.17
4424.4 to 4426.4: 0.857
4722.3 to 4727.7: 1.28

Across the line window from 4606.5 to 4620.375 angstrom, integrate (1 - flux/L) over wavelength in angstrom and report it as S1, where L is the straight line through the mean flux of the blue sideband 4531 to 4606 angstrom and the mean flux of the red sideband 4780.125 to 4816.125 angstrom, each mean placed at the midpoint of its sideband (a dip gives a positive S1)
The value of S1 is -1.1 angstrom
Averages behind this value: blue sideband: 1.15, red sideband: 1.18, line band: 1.25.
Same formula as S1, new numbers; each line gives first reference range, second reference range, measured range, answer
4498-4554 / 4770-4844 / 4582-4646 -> -4.6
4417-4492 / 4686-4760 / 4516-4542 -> -0.7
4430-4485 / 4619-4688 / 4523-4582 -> -2.4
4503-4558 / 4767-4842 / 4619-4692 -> -4.0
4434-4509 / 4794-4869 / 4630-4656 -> -2.3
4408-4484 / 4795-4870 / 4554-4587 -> -4.9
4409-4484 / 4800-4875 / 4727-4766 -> -1.6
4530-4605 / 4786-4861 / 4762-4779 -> 1.1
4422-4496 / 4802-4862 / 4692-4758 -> -3.9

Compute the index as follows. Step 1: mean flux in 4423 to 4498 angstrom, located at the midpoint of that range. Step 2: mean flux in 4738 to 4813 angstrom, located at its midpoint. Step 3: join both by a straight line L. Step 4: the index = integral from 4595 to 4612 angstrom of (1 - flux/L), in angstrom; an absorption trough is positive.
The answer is -2.3 angstrom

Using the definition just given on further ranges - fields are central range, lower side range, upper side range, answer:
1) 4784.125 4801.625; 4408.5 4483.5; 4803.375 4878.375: -0.5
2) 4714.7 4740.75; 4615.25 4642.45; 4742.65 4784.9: -0.8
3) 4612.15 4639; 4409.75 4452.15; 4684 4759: -3.2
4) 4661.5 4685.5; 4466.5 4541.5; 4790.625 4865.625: -1.4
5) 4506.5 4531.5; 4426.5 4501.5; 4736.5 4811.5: -2.2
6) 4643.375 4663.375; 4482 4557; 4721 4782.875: -0.9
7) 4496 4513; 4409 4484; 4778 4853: -3.0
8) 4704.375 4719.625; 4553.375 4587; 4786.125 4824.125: 0.3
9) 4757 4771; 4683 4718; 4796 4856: 0.8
